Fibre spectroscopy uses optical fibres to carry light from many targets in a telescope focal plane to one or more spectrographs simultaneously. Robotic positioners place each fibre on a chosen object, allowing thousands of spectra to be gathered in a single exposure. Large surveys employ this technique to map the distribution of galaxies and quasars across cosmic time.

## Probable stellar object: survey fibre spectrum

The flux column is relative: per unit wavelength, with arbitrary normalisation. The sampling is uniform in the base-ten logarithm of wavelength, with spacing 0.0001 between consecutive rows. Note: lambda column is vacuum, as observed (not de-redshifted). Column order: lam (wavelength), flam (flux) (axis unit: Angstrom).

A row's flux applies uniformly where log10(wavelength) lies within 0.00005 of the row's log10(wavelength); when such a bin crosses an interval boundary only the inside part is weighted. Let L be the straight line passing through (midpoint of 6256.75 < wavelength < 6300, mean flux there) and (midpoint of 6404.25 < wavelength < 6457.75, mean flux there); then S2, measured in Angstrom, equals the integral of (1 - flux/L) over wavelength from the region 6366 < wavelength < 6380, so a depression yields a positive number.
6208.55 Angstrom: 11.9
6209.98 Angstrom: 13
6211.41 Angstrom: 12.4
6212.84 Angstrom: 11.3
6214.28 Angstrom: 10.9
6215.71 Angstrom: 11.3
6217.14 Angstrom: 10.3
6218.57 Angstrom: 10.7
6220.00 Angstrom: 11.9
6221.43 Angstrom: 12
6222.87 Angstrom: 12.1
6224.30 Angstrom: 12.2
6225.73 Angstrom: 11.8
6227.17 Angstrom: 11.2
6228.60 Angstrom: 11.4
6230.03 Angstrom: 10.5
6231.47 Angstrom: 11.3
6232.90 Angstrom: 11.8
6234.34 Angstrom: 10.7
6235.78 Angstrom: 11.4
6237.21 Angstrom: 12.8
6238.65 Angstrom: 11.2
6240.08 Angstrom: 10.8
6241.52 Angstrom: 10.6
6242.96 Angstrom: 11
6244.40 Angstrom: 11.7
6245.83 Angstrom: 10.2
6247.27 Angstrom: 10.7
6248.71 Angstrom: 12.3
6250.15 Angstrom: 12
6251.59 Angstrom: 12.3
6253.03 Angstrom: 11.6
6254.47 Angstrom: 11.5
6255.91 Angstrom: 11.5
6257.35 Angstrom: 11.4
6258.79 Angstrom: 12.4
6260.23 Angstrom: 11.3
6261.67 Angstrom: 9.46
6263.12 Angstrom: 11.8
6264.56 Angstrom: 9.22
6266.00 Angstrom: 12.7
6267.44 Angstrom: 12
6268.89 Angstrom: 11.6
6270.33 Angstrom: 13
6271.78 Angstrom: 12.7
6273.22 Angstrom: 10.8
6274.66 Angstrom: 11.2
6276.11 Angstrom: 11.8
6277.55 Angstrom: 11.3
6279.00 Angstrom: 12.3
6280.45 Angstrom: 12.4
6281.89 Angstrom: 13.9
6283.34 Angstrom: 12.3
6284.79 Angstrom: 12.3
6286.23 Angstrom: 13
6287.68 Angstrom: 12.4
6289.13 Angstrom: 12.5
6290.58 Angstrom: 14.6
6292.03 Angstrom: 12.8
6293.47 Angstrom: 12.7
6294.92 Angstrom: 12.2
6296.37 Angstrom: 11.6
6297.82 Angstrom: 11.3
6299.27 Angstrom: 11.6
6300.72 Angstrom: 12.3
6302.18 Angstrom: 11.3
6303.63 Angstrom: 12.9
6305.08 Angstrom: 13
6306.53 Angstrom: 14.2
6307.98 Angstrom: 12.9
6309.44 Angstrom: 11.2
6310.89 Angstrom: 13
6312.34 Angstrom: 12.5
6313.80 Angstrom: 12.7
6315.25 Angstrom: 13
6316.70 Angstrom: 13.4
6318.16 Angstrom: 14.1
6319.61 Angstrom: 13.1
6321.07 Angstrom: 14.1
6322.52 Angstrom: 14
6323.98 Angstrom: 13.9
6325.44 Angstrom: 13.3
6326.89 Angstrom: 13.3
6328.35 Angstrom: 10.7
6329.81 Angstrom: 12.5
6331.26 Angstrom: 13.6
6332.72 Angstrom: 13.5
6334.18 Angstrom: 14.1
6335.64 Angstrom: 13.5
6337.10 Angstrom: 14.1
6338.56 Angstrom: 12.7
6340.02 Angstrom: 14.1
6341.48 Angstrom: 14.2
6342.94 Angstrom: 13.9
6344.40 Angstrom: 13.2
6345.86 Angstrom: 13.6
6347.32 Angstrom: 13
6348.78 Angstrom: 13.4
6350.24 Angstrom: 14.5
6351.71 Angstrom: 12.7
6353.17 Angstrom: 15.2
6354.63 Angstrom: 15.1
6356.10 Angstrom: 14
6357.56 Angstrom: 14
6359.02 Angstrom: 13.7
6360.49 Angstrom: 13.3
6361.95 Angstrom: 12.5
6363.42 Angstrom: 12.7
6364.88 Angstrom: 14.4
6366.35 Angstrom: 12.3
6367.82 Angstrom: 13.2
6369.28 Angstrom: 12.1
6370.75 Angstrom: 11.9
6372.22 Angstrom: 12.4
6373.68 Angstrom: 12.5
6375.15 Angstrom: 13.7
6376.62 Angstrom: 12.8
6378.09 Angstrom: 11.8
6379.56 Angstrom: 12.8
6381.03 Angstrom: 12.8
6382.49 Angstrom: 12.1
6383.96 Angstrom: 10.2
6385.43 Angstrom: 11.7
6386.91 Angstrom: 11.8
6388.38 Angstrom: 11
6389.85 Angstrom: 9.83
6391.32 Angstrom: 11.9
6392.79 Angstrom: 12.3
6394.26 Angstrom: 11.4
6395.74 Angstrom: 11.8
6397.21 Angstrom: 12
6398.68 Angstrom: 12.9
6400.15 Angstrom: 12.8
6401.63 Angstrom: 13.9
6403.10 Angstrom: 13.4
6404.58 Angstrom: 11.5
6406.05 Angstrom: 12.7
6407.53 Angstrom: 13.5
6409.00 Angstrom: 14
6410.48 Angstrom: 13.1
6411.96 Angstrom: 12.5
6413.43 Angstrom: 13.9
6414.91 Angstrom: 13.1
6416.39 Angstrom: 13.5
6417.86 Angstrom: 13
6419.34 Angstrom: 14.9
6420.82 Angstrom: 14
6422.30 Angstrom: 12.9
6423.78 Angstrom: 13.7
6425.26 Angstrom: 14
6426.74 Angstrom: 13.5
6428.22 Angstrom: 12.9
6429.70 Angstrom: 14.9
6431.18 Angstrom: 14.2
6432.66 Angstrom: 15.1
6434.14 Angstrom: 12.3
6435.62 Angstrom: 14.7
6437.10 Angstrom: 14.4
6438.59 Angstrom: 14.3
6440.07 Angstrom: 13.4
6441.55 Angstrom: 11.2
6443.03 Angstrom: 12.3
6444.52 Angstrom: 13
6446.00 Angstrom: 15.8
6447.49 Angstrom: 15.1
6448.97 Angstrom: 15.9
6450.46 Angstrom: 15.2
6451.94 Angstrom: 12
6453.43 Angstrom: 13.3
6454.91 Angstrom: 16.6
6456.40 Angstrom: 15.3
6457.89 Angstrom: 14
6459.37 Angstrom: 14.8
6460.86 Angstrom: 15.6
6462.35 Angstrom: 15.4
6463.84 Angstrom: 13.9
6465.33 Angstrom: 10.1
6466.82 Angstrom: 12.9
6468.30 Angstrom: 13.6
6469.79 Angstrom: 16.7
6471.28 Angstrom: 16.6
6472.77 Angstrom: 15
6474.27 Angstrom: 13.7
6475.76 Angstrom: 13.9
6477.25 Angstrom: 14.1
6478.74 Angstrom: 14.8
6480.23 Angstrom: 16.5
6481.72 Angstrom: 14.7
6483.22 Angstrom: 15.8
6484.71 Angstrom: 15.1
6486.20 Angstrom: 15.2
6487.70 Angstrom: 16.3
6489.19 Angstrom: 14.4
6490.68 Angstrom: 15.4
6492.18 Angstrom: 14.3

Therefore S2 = 0.6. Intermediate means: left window 12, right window 13.8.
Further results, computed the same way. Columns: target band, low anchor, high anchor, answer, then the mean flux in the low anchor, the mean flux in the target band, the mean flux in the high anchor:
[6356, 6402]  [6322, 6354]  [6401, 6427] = 3.50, 13.5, 12.4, 13.4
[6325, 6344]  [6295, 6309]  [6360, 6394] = -1.65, 12.3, 13.3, 12.2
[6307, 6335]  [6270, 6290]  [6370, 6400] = -2.17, 12.3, 13.1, 12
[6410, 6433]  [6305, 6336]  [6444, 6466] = 0.70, 13.2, 13.7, 14.4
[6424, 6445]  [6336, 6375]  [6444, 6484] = 1.01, 13.4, 13.6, 14.6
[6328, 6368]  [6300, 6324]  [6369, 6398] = -3.38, 13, 13.5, 11.9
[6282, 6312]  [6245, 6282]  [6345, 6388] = -1.17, 11.6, 12.5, 13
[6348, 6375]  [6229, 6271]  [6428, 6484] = -0.73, 11.4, 13.3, 14.3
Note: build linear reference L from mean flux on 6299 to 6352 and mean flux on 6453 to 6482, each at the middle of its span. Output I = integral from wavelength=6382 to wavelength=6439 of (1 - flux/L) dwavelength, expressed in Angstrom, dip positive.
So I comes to 4.4 Angstrom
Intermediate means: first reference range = 13.2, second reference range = 14.6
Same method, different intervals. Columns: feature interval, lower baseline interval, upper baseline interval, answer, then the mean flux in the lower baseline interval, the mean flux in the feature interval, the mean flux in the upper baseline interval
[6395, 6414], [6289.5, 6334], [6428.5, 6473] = 1.19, 12.9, 12.9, 14.2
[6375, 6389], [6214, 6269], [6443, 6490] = 1.47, 11.4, 12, 14.6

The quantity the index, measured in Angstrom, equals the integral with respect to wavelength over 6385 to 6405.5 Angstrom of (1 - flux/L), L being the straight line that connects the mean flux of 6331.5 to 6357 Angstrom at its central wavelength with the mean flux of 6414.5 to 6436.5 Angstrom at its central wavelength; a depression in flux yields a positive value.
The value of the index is 2.6 Angstrom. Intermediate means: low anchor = 13.8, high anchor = 13.8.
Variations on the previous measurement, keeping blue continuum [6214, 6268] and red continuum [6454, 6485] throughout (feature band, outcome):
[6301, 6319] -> -0.7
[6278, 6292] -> -0.9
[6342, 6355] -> -0.9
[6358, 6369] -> 0.0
